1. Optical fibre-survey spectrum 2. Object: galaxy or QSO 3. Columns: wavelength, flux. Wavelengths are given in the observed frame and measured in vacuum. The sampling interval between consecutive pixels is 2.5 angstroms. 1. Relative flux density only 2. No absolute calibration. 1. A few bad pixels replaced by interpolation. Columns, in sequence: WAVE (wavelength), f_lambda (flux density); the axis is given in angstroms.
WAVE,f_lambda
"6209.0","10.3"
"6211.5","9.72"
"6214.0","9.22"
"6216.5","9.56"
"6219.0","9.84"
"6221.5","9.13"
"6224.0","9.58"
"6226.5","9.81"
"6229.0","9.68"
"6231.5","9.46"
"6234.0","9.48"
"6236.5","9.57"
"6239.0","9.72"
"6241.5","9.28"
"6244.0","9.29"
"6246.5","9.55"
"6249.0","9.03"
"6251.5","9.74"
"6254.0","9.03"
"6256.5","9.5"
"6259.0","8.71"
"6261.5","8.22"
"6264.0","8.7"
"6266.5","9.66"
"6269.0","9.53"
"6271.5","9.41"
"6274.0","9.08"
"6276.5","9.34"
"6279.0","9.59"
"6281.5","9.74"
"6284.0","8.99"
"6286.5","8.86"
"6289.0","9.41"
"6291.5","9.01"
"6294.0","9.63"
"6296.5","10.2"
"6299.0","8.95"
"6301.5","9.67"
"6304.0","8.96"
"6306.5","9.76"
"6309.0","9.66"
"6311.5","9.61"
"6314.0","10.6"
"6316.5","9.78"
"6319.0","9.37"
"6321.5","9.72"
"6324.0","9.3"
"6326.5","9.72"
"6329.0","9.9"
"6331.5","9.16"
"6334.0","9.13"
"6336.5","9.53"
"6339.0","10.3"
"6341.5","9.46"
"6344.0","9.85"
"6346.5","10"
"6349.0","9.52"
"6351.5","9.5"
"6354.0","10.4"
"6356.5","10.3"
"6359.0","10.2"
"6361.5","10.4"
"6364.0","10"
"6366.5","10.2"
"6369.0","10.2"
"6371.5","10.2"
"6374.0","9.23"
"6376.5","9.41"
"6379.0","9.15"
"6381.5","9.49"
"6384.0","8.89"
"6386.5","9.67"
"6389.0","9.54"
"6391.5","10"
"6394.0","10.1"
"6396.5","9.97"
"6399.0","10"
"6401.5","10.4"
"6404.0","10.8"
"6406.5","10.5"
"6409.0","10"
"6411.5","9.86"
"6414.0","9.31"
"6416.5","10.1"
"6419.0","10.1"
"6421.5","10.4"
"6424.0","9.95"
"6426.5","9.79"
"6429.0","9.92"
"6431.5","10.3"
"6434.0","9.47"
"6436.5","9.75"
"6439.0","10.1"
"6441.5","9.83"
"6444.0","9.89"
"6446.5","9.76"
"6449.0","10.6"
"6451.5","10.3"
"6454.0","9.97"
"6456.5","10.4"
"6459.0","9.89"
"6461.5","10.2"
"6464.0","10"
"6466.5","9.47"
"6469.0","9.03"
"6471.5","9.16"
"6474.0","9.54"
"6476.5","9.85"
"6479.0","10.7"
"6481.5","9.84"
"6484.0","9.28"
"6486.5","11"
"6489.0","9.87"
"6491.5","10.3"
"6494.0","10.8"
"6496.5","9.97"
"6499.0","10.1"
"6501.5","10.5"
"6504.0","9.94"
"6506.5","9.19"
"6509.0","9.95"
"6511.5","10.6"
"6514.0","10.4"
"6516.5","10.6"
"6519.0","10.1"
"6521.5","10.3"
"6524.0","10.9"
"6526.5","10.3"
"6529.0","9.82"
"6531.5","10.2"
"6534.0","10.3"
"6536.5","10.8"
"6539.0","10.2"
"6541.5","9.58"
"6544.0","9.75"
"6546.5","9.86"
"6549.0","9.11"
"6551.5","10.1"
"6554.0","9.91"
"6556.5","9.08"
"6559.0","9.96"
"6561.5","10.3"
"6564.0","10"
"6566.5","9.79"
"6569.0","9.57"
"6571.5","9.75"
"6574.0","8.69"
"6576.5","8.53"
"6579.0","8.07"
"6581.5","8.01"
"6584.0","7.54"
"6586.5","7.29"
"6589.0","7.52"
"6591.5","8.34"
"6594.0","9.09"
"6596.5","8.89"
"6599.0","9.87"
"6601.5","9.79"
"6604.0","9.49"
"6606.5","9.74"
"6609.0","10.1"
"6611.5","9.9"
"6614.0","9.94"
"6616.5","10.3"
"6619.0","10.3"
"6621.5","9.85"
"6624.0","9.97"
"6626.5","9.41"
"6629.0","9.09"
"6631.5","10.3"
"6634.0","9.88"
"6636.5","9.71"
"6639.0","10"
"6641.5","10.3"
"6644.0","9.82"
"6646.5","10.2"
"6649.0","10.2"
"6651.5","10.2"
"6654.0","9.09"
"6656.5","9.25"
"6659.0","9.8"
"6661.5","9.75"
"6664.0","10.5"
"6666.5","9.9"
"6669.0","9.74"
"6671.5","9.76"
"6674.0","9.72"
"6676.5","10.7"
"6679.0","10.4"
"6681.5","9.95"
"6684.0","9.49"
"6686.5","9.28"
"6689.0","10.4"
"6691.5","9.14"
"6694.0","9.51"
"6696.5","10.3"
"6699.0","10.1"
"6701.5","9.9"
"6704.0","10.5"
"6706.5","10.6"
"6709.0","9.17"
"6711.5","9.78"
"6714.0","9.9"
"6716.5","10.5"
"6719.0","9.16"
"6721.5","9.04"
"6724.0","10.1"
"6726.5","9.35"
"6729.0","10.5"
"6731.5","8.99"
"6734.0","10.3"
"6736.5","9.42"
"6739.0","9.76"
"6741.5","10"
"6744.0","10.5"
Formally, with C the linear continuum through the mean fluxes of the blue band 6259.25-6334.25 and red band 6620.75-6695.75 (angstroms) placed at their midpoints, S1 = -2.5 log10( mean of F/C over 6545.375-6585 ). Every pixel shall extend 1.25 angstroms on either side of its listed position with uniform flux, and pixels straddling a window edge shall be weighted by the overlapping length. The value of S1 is 0.052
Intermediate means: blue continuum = 9.42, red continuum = 9.85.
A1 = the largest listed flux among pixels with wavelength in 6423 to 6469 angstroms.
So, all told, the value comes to 10.6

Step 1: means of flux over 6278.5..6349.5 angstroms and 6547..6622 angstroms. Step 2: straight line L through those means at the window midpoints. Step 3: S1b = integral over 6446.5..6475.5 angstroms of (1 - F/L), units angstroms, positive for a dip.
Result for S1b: -1.4 angstroms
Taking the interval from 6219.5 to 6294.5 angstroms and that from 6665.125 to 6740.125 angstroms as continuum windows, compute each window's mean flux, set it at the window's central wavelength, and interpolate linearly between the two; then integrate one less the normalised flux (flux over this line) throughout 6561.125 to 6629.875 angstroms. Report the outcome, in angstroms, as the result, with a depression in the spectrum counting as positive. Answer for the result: 3.4 angstroms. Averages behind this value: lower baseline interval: 9.33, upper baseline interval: 9.85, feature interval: 9.24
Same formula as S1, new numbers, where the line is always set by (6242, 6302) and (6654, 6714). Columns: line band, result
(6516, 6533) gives -0.07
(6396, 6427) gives -0.07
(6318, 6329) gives -0.03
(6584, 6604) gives 0.13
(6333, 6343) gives -0.03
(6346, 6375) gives -0.07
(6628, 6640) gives 0.00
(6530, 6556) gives -0.03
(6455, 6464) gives -0.06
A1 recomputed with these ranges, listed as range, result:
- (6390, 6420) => 10.8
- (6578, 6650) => 10.3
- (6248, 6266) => 9.74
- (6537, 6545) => 10.2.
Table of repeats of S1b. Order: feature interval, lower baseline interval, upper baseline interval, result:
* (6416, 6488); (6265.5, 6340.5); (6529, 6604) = -4.2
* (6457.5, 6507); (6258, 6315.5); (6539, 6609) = -3.7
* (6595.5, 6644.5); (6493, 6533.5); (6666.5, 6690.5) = 1.0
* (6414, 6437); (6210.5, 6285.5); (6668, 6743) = -0.9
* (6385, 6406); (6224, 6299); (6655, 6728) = -1.2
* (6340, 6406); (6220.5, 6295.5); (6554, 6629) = -4.1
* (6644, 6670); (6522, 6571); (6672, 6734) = 0.1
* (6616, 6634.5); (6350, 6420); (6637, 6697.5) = 0.0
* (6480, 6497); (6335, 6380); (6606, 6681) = -0.5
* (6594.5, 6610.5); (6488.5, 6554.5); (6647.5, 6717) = 0.6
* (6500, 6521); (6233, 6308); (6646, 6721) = -1.1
